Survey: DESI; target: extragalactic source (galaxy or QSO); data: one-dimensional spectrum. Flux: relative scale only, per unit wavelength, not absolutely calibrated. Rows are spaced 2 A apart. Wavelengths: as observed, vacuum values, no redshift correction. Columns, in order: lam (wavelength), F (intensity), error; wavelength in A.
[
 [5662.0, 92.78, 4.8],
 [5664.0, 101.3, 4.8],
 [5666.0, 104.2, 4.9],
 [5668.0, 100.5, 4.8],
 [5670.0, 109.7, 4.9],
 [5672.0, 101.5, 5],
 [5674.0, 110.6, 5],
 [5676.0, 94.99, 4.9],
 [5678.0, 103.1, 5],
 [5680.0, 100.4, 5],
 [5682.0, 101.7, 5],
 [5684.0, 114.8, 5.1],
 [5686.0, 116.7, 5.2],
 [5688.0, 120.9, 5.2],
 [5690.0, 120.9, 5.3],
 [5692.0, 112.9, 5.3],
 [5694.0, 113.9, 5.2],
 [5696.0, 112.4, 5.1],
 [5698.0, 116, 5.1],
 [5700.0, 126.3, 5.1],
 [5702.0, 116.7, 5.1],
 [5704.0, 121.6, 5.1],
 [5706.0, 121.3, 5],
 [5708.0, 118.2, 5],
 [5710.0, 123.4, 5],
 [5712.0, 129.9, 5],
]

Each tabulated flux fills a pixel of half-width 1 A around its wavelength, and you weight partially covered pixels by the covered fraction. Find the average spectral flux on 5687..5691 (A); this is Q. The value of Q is 121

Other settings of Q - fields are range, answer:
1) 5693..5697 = 113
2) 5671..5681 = 102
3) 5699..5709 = 121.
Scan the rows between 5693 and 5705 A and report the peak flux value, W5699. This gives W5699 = 126.3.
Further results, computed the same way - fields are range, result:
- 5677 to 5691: 120.9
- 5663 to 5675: 110.6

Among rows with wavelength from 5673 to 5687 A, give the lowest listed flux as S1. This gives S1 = 94.99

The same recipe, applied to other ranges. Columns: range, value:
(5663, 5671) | 100.5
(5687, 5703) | 112.4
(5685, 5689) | 116.7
